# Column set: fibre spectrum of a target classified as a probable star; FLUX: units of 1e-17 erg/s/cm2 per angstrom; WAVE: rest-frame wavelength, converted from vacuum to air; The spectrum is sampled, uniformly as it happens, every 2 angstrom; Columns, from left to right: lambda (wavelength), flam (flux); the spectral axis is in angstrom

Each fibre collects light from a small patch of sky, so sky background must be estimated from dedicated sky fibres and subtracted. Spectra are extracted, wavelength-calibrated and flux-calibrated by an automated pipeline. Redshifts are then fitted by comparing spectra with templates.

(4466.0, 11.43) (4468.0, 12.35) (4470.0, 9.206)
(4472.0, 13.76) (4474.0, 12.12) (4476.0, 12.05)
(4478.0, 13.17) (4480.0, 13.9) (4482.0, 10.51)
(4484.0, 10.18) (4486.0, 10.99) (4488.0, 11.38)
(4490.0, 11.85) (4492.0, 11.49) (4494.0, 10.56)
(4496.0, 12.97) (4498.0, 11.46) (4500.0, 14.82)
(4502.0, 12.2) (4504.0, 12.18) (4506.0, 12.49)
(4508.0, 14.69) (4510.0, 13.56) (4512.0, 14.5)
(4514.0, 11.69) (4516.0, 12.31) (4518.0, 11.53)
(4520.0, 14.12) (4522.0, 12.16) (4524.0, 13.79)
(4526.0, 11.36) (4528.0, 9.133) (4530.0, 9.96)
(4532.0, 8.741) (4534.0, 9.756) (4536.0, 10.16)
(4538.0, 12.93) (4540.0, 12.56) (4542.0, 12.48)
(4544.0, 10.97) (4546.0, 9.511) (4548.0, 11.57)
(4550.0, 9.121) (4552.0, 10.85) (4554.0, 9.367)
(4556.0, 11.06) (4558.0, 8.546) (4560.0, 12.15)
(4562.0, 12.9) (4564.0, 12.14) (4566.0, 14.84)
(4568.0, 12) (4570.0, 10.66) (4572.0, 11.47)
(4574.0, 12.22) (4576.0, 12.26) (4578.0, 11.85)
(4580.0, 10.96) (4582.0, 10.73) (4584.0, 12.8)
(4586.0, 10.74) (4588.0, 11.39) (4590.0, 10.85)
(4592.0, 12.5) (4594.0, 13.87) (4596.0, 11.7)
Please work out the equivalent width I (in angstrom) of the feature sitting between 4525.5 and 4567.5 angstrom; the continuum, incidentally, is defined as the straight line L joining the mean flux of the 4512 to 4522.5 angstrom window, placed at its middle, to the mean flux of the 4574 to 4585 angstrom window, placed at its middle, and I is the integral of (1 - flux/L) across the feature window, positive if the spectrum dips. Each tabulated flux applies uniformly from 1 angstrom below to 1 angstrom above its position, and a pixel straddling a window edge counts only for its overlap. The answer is 4.2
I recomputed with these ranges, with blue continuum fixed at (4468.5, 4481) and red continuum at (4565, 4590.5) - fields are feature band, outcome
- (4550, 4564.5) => 1.28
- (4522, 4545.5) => 1.83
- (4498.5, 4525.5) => -1.93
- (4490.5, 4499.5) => 0.32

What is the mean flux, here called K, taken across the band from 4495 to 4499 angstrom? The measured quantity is 12.2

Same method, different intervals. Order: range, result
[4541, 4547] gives 11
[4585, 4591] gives 11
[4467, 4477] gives 11.9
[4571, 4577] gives 12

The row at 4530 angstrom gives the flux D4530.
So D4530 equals 9.96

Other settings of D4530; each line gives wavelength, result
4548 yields 11.57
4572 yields 11.47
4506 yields 12.49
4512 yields 14.5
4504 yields 12.18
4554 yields 9.367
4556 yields 11.06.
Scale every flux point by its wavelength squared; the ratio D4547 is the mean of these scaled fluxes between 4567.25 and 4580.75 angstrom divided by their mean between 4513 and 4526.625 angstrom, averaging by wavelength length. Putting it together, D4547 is 0.96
